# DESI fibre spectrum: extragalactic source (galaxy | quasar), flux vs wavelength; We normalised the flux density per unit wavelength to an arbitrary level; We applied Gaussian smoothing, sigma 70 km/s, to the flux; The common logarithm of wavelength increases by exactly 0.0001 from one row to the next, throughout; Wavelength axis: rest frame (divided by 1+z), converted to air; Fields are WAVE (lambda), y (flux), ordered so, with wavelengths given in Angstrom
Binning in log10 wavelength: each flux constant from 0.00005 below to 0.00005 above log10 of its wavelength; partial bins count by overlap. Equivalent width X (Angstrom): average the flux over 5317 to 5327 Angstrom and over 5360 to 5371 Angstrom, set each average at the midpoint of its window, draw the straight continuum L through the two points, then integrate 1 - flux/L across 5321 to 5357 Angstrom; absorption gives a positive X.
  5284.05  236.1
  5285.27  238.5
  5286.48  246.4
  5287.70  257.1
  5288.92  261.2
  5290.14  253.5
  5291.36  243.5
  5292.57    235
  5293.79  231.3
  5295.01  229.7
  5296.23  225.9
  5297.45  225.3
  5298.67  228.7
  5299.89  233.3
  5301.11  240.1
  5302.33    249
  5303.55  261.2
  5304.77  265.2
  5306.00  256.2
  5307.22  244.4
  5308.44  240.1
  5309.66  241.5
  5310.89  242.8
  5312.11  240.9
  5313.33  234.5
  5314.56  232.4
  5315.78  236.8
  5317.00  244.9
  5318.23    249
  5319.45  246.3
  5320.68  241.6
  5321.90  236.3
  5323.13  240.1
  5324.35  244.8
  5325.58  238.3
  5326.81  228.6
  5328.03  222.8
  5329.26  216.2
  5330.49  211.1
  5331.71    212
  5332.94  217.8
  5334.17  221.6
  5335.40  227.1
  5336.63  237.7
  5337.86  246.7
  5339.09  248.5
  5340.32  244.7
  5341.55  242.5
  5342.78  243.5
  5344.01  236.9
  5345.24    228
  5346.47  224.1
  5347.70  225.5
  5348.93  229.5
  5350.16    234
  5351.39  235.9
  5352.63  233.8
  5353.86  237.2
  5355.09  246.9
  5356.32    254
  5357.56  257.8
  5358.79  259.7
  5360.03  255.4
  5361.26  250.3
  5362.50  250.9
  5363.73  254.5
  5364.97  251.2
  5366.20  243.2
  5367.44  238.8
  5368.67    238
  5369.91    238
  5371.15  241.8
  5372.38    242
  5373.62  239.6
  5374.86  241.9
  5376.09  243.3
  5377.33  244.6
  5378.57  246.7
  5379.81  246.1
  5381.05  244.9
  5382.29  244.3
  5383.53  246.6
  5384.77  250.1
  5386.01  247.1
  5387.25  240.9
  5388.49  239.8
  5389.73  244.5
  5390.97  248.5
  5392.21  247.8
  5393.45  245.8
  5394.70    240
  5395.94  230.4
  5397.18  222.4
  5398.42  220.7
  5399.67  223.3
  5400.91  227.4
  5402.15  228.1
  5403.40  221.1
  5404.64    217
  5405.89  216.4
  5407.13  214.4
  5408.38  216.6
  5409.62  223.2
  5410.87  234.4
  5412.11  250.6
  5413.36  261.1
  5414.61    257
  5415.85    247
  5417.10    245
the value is 1.43 Angstrom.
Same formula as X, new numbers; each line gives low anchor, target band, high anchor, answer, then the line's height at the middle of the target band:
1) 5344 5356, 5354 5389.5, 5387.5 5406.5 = -2.05 Angstrom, 233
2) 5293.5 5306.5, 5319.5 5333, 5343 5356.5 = 0.47 Angstrom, 238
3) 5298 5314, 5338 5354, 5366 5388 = 0.50 Angstrom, 244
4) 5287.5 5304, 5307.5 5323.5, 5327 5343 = -0.38 Angstrom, 235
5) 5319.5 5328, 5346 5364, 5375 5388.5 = -0.11 Angstrom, 242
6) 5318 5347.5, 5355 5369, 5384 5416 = -0.98 Angstrom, 234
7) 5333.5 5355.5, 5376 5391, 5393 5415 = -0.85 Angstrom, 232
